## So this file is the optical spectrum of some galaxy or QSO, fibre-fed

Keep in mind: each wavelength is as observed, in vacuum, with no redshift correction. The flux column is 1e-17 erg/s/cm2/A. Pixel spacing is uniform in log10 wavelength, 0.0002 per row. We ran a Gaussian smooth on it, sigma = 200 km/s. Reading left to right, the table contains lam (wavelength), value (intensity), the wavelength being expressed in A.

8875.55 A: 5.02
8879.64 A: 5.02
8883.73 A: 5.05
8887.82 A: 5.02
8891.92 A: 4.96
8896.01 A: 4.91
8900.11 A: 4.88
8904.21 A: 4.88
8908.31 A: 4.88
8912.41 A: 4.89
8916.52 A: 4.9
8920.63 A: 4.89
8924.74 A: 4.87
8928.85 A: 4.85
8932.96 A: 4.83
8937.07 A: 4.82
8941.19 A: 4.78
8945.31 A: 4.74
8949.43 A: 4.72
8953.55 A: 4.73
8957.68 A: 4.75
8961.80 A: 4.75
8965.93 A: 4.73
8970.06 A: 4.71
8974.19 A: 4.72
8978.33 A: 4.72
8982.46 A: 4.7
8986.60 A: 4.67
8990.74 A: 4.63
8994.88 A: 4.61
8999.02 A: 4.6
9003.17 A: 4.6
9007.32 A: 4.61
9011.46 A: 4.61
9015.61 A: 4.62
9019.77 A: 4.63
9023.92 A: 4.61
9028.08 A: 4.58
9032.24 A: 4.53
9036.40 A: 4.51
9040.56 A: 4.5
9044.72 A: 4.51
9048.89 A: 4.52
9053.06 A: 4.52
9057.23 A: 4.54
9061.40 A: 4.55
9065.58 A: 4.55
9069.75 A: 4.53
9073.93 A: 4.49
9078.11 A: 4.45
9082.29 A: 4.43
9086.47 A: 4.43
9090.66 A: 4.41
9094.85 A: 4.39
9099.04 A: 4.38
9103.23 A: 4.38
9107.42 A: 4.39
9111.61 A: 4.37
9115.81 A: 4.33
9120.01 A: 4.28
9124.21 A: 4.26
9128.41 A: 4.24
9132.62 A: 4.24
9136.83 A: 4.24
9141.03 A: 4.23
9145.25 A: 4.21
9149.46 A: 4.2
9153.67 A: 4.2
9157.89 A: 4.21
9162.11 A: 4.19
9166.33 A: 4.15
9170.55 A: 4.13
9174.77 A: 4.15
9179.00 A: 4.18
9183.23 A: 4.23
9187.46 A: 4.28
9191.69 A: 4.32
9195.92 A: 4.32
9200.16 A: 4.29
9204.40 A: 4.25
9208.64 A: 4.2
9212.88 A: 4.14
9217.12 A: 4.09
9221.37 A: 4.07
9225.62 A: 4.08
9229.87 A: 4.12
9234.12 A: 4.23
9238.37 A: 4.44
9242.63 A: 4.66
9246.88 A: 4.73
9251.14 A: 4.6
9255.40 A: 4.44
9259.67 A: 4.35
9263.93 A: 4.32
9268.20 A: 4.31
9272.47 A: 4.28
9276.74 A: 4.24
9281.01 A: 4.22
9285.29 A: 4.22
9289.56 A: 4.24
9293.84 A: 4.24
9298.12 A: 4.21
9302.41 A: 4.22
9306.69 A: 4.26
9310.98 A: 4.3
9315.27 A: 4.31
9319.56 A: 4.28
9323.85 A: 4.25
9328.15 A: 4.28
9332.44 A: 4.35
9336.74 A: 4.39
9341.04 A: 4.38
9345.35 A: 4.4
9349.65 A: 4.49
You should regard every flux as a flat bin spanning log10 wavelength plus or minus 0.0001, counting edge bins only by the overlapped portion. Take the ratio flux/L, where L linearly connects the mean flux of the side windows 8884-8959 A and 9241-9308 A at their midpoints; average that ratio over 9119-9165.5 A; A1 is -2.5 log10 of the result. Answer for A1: 0.08 mag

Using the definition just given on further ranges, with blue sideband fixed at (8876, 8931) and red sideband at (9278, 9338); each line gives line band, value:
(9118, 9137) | 0.076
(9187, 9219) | 0.051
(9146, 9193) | 0.072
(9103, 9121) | 0.057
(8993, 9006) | 0.039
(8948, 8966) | 0.023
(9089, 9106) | 0.053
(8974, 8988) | 0.023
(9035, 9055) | 0.043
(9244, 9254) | -0.070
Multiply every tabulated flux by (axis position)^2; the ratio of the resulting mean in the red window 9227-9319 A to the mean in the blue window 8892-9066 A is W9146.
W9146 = 0.98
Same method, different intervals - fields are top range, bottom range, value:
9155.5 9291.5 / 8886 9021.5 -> 0.95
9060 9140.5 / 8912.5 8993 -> 0.95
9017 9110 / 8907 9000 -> 0.97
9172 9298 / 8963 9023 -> 0.97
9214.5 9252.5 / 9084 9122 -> 1.02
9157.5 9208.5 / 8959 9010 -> 0.94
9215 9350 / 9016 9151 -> 1.02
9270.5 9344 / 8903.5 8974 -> 0.97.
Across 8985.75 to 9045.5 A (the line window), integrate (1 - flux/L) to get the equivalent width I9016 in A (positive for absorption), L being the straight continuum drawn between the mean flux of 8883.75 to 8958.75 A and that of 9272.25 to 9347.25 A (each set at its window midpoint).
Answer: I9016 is 1.6 A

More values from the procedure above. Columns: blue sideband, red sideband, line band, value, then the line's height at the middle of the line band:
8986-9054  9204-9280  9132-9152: 0.9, 4.43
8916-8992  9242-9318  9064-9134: 2.9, 4.57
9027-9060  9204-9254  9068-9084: 0.0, 4.49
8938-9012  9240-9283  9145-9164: 1.3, 4.52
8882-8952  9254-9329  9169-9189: 1.2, 4.45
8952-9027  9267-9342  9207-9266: 0.5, 4.36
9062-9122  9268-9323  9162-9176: 0.7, 4.36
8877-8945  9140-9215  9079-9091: 0.1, 4.45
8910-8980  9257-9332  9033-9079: 1.1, 4.62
